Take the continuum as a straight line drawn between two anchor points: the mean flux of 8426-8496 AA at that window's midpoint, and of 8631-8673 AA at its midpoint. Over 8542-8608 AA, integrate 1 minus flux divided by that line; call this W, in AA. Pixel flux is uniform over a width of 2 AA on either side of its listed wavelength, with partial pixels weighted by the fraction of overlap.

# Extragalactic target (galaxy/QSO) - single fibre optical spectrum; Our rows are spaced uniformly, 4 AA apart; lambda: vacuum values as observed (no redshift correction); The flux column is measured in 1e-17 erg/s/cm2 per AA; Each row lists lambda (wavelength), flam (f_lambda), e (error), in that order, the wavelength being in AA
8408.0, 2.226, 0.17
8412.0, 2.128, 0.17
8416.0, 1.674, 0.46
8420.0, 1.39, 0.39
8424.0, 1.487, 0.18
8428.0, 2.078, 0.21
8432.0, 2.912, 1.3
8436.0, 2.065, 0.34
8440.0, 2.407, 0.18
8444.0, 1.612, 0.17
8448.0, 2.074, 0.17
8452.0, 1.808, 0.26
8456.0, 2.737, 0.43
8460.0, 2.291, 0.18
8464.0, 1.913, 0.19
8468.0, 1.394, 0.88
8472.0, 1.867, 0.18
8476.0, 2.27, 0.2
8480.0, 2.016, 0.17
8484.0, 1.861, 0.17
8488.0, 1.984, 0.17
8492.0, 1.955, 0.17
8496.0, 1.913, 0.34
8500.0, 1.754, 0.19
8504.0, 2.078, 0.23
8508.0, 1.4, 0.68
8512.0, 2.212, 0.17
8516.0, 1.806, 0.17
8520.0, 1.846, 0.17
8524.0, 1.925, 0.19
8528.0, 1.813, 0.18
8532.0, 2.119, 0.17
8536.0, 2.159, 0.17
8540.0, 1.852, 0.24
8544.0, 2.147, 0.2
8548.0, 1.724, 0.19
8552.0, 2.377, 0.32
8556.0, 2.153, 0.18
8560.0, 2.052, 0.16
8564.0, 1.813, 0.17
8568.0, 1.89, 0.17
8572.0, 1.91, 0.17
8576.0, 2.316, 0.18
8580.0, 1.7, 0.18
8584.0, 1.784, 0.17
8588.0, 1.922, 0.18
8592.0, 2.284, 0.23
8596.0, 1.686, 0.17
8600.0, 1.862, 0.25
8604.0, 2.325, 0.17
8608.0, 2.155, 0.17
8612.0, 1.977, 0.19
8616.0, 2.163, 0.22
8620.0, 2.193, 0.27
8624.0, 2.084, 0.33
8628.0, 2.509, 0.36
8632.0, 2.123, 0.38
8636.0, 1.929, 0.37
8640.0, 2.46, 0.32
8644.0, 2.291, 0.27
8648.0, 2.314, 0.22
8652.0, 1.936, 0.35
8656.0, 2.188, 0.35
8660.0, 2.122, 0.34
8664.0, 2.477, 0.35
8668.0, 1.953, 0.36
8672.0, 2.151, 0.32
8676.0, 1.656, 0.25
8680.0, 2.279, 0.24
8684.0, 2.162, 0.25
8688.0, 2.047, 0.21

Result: 4.1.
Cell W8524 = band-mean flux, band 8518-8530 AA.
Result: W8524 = 1.86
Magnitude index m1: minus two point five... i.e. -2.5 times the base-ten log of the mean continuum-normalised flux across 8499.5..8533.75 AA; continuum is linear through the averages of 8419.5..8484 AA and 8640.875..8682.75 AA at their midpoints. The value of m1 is 0.10 mag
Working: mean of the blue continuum 2.03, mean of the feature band 1.89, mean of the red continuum 2.15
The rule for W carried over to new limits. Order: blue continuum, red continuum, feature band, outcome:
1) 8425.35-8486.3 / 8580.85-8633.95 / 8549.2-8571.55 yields 0.44 AA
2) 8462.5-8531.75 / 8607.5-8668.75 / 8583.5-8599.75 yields 1.26 AA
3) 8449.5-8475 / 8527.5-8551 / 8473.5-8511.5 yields 1.54 AA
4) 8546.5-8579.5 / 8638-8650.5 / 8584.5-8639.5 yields 2.92 AA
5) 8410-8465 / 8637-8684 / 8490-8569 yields 5.36 AA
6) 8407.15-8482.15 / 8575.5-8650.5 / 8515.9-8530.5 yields 1.38 AA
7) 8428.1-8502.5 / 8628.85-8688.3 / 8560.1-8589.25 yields 2.64 AA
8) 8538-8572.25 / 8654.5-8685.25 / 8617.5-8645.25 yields -1.93 AA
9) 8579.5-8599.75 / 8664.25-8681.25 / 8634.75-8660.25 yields -2.44 AA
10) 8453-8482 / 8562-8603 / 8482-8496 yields 0.72 AA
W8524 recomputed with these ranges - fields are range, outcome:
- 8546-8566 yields 2.02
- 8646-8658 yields 2.15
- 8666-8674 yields 2.05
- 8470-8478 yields 2.07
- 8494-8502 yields 1.83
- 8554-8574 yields 1.96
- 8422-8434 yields 2.16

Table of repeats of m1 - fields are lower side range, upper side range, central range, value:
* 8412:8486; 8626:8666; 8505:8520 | 0.136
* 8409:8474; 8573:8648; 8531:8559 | -0.007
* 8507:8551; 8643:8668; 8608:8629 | -0.024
